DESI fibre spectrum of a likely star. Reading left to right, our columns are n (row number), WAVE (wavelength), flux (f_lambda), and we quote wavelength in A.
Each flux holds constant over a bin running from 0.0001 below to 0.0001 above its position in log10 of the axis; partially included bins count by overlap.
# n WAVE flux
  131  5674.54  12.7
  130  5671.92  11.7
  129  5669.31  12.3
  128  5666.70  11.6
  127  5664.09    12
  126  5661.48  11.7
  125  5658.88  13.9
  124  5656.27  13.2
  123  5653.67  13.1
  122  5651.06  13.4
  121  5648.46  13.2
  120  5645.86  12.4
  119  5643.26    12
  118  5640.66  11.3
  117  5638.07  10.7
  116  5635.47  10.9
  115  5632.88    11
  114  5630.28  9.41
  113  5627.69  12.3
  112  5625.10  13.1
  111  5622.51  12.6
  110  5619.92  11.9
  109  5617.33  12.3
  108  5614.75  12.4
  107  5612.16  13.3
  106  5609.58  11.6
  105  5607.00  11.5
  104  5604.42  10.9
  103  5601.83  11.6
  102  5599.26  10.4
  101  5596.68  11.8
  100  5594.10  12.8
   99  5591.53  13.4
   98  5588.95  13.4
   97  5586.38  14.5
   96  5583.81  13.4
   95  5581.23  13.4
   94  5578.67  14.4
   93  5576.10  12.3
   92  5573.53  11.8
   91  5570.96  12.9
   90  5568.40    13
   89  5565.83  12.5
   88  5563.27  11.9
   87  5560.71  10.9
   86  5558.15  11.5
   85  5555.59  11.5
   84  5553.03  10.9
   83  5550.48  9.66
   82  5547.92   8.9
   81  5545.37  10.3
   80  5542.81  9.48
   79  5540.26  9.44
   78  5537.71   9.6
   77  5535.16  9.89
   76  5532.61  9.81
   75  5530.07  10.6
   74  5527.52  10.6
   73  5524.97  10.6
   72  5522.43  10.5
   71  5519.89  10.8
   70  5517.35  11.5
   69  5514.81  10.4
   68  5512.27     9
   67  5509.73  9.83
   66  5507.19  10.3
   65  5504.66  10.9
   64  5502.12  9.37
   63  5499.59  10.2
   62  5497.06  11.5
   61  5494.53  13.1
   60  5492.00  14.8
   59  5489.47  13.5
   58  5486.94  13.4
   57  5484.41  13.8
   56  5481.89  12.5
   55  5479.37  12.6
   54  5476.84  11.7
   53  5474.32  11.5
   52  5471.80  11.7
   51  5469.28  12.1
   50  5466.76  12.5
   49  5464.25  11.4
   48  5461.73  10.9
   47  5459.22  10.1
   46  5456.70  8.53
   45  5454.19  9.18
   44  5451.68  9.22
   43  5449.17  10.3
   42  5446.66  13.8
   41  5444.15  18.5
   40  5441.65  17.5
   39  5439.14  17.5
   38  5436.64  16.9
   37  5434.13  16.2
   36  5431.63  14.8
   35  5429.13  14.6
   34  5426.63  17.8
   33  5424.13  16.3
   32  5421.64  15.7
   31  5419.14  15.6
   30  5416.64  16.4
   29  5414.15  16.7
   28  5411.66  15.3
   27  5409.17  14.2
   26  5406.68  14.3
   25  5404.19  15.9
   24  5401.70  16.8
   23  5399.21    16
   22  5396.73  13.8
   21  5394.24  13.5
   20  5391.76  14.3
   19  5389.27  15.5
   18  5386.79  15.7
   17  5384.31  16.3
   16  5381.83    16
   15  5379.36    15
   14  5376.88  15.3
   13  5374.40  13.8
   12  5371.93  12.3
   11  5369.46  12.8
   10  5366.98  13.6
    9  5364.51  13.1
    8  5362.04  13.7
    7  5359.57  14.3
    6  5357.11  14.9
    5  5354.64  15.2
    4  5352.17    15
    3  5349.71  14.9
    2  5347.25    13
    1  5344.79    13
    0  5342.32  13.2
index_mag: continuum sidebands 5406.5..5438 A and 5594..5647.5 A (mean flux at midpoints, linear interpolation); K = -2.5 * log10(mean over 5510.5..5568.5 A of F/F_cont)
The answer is 0.26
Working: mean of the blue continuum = 15.8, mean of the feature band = 10.5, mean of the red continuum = 11.7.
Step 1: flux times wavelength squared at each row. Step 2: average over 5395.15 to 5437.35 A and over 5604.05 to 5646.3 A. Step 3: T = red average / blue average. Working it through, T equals 0.81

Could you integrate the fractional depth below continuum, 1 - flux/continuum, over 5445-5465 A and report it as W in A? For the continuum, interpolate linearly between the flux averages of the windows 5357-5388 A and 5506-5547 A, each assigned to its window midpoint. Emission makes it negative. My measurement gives 2.5 A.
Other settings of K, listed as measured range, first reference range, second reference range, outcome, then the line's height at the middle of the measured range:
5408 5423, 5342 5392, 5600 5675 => -0.13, 13.9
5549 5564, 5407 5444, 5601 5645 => 0.20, 13.2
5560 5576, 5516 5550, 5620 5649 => -0.15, 10.7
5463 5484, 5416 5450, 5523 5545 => 0.12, 13.5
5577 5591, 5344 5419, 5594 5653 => -0.12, 12.3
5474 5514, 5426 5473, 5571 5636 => 0.11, 13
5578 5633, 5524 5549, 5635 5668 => -0.09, 11.3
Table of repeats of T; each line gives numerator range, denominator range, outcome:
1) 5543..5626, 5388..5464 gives 0.88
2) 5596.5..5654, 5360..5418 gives 0.87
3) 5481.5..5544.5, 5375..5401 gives 0.76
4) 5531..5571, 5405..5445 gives 0.69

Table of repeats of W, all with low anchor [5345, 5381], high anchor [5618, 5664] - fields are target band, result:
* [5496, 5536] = 8.1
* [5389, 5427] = -4.7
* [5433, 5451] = -2.8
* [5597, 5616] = 1.1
